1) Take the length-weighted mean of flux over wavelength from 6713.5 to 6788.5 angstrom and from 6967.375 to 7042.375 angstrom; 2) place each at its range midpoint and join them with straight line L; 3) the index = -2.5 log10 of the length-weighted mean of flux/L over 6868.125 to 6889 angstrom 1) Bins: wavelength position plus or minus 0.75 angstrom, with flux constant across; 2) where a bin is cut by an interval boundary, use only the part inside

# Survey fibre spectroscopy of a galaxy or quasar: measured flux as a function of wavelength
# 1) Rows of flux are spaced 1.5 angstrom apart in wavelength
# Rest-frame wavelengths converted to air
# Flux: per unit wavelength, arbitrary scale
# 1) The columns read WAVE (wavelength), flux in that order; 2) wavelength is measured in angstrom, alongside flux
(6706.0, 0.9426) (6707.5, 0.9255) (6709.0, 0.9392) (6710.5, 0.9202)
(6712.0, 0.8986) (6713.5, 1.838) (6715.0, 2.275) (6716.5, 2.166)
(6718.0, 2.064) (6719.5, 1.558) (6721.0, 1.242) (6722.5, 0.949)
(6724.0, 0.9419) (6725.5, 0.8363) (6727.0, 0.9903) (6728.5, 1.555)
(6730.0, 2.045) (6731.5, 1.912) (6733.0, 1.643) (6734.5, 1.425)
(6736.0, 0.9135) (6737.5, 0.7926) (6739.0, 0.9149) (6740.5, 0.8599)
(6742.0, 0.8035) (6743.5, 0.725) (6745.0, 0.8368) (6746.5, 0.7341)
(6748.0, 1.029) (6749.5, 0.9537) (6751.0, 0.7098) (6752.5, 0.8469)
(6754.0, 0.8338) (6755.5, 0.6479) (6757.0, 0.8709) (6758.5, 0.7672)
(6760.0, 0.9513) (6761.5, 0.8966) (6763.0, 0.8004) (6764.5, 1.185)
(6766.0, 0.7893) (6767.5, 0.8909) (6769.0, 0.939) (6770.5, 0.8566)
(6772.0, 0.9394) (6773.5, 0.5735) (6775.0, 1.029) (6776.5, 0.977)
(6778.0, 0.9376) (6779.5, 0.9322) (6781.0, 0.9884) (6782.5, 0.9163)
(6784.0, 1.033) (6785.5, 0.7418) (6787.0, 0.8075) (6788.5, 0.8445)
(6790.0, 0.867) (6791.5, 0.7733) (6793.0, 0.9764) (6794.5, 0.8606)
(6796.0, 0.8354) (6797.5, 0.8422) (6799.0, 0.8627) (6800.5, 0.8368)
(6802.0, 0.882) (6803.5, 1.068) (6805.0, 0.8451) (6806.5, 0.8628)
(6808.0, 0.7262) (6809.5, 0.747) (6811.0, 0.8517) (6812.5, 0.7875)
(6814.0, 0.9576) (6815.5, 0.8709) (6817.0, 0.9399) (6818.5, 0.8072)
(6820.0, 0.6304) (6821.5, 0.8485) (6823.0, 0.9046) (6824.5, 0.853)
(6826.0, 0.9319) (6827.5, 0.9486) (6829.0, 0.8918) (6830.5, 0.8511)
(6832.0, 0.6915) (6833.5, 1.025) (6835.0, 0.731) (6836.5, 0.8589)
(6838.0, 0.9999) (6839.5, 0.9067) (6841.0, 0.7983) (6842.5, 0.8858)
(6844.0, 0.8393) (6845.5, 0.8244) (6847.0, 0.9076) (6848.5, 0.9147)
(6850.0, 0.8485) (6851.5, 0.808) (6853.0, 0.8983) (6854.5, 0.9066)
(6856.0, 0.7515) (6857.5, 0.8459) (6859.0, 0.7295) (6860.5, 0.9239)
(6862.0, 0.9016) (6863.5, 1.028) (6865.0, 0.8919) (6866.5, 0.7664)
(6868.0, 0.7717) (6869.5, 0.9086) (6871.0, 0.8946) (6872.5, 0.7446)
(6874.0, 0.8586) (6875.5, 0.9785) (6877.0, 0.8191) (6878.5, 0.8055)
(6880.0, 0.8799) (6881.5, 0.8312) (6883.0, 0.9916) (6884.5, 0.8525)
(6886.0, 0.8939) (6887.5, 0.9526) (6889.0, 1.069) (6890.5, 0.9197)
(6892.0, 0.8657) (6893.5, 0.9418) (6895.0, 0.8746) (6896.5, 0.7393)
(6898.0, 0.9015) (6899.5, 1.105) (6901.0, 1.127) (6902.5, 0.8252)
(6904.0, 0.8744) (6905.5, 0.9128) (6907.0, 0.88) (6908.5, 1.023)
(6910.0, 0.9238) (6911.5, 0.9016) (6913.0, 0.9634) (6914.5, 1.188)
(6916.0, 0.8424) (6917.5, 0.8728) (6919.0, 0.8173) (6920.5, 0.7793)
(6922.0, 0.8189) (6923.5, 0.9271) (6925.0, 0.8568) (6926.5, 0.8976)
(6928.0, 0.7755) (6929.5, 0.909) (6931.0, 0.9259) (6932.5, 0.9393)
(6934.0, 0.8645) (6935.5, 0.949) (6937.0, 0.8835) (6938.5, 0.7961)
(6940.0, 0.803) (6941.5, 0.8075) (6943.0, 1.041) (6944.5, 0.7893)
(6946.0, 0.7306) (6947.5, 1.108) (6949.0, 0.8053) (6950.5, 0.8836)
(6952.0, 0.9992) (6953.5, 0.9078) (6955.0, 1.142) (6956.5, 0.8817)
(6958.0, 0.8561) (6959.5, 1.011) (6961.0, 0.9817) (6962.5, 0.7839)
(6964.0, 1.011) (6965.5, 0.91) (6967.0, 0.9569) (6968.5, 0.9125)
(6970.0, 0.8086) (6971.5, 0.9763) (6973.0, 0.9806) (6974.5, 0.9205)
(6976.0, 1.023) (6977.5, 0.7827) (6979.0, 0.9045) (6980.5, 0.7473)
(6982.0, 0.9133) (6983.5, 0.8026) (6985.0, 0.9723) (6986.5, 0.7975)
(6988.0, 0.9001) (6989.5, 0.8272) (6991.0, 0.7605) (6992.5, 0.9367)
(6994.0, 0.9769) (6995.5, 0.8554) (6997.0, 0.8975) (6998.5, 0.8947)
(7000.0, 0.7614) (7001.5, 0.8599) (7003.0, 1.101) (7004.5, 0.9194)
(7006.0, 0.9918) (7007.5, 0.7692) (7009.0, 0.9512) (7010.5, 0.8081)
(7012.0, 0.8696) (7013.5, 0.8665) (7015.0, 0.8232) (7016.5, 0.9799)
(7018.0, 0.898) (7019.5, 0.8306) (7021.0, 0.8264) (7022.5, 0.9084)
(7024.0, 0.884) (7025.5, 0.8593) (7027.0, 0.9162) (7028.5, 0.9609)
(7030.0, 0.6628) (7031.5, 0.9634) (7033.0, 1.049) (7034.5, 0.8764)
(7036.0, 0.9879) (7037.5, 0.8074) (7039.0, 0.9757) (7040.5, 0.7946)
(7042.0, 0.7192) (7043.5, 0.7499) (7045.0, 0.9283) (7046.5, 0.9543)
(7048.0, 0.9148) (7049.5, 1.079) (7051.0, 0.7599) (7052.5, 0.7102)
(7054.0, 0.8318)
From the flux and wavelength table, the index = 0.11 mag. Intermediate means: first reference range 1.07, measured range 0.881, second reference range 0.885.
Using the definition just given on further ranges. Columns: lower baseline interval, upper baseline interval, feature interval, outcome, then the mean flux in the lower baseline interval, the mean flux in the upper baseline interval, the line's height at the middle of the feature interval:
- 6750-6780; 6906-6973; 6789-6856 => 0.03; 0.869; 0.906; 0.881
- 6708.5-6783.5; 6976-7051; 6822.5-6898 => 0.14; 1.08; 0.882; 0.996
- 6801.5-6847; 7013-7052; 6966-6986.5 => -0.02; 0.86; 0.883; 0.876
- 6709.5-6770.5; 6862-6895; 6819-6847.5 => 0.13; 1.12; 0.889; 0.964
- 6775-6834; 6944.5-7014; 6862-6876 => 0.01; 0.872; 0.9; 0.882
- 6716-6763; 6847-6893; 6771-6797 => 0.16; 1.1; 0.876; 1.02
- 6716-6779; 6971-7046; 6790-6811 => 0.19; 1.05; 0.883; 1.02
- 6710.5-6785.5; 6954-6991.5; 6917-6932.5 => 0.10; 1.08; 0.904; 0.941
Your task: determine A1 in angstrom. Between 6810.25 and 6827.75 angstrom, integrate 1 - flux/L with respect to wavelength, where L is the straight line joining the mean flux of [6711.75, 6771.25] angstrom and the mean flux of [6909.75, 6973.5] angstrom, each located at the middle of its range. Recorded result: 3.04 angstrom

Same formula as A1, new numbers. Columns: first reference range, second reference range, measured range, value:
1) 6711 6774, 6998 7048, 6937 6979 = 1.1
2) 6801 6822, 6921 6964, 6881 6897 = -0.6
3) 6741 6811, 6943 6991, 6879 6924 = -1.3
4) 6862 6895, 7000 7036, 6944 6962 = -0.7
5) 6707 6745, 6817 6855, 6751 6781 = 6.6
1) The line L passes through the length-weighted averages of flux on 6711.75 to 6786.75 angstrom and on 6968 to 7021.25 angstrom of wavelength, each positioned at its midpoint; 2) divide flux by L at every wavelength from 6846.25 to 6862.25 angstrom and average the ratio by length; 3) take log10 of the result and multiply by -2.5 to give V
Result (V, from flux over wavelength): 0.164 mag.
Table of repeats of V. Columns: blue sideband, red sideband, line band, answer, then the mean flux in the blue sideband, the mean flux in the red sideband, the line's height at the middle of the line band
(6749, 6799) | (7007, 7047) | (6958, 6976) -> -0.07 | 0.873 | 0.875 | 0.874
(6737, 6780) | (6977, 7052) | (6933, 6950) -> 0.00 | 0.863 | 0.879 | 0.875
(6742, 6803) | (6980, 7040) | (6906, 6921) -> -0.05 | 0.868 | 0.885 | 0.878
